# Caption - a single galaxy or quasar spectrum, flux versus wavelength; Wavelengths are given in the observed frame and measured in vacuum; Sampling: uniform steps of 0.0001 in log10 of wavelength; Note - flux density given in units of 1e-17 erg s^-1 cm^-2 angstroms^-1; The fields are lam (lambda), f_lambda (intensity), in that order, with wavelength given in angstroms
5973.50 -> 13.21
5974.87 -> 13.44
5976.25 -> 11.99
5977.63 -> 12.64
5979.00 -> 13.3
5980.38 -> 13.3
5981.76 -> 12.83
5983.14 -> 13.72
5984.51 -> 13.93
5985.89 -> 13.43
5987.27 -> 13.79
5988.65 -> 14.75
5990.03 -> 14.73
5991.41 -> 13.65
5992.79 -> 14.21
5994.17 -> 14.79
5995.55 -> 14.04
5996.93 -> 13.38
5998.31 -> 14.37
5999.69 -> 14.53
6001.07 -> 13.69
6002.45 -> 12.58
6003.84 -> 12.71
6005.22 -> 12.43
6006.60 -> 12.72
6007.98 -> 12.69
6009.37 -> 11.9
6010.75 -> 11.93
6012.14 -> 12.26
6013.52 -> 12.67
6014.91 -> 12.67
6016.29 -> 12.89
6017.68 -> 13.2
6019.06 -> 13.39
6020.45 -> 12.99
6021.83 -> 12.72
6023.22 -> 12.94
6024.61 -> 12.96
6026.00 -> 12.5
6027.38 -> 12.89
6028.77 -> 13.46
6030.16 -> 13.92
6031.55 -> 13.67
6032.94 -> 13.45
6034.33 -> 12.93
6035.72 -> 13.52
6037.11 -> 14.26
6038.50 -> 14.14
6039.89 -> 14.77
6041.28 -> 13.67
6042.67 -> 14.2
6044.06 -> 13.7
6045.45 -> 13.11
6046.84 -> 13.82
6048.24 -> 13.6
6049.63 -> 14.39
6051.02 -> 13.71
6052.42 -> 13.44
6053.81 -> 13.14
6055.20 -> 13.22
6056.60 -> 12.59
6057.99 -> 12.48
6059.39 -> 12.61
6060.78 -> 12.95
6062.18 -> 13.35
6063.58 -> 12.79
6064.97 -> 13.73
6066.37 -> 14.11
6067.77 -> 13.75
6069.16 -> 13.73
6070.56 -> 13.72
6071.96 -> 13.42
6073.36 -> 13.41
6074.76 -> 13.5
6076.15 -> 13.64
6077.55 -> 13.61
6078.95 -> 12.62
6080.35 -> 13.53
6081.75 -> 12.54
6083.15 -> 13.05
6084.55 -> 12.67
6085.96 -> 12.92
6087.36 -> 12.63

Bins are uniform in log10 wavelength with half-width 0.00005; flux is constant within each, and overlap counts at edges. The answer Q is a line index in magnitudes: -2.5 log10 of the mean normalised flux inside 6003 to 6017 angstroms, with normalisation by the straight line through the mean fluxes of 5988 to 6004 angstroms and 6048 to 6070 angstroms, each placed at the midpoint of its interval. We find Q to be 0.11 mag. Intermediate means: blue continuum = 14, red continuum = 13.3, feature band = 12.5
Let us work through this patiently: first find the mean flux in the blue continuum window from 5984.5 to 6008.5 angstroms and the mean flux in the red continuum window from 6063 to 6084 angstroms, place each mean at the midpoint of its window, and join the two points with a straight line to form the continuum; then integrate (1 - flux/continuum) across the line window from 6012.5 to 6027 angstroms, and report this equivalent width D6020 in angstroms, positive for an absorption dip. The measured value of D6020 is 0.8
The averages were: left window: 13.7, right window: 13.4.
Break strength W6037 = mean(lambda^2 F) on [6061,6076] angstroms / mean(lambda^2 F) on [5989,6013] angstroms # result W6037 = 1.0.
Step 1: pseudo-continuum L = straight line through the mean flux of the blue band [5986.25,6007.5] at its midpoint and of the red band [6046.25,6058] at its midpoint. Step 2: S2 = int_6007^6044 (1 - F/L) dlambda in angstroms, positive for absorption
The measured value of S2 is 1.1 angstroms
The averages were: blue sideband 13.7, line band 13.2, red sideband 13.4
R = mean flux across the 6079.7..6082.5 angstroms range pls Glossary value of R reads 13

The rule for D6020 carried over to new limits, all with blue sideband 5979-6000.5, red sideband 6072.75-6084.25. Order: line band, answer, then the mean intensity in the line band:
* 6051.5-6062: 0.3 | 13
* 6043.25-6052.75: -0.2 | 13.7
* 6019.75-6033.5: 0.5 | 13.1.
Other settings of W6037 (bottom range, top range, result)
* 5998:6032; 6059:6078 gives 1.06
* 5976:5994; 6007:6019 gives 0.93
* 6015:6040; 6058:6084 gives 1.01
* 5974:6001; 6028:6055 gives 1.02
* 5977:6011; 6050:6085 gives 1.01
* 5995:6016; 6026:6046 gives 1.06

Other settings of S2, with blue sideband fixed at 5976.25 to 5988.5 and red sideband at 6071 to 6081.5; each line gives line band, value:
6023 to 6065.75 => -0.2 angstroms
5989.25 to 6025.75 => 0.4 angstroms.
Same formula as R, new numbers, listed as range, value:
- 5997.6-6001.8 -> 14.2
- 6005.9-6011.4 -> 12.3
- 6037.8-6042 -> 14.2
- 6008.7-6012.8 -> 12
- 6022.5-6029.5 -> 12.9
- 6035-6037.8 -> 13.9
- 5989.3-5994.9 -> 14.3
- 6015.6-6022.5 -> 13.1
